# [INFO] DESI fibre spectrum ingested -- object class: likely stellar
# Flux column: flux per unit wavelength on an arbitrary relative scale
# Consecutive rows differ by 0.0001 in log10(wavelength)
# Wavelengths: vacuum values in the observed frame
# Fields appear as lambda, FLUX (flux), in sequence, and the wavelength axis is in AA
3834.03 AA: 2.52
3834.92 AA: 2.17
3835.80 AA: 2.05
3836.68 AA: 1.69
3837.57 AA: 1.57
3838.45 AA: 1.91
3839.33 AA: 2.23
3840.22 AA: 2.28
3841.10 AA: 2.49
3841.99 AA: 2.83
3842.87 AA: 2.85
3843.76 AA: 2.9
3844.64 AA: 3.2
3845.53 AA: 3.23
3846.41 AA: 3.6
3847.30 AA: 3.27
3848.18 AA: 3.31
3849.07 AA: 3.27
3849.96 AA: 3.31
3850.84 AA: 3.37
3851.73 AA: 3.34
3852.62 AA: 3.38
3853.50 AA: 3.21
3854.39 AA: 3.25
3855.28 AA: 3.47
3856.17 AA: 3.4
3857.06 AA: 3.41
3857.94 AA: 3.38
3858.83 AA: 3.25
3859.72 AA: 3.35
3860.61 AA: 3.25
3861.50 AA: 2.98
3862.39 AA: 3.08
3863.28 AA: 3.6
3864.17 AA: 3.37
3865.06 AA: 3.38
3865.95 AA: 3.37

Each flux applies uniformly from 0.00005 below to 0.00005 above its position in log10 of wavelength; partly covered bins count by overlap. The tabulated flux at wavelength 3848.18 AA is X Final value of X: 3.31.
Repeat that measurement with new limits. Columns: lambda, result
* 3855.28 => 3.47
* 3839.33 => 2.23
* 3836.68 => 1.69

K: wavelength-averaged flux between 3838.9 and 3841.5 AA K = 2.33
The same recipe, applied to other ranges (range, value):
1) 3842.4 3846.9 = 3.16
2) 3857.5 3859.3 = 3.32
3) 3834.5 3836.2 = 2.11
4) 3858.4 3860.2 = 3.29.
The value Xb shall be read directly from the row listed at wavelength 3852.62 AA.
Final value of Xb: 3.38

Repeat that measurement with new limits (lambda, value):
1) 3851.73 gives 3.34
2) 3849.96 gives 3.31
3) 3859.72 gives 3.35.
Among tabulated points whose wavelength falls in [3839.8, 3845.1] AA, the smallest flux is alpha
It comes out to 2.28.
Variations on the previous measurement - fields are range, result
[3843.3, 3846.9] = 2.9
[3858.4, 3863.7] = 2.98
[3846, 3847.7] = 3.27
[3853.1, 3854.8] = 3.21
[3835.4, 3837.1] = 1.69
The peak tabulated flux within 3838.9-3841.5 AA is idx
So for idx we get 2.49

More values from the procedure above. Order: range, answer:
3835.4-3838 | 2.05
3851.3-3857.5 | 3.47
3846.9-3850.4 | 3.31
